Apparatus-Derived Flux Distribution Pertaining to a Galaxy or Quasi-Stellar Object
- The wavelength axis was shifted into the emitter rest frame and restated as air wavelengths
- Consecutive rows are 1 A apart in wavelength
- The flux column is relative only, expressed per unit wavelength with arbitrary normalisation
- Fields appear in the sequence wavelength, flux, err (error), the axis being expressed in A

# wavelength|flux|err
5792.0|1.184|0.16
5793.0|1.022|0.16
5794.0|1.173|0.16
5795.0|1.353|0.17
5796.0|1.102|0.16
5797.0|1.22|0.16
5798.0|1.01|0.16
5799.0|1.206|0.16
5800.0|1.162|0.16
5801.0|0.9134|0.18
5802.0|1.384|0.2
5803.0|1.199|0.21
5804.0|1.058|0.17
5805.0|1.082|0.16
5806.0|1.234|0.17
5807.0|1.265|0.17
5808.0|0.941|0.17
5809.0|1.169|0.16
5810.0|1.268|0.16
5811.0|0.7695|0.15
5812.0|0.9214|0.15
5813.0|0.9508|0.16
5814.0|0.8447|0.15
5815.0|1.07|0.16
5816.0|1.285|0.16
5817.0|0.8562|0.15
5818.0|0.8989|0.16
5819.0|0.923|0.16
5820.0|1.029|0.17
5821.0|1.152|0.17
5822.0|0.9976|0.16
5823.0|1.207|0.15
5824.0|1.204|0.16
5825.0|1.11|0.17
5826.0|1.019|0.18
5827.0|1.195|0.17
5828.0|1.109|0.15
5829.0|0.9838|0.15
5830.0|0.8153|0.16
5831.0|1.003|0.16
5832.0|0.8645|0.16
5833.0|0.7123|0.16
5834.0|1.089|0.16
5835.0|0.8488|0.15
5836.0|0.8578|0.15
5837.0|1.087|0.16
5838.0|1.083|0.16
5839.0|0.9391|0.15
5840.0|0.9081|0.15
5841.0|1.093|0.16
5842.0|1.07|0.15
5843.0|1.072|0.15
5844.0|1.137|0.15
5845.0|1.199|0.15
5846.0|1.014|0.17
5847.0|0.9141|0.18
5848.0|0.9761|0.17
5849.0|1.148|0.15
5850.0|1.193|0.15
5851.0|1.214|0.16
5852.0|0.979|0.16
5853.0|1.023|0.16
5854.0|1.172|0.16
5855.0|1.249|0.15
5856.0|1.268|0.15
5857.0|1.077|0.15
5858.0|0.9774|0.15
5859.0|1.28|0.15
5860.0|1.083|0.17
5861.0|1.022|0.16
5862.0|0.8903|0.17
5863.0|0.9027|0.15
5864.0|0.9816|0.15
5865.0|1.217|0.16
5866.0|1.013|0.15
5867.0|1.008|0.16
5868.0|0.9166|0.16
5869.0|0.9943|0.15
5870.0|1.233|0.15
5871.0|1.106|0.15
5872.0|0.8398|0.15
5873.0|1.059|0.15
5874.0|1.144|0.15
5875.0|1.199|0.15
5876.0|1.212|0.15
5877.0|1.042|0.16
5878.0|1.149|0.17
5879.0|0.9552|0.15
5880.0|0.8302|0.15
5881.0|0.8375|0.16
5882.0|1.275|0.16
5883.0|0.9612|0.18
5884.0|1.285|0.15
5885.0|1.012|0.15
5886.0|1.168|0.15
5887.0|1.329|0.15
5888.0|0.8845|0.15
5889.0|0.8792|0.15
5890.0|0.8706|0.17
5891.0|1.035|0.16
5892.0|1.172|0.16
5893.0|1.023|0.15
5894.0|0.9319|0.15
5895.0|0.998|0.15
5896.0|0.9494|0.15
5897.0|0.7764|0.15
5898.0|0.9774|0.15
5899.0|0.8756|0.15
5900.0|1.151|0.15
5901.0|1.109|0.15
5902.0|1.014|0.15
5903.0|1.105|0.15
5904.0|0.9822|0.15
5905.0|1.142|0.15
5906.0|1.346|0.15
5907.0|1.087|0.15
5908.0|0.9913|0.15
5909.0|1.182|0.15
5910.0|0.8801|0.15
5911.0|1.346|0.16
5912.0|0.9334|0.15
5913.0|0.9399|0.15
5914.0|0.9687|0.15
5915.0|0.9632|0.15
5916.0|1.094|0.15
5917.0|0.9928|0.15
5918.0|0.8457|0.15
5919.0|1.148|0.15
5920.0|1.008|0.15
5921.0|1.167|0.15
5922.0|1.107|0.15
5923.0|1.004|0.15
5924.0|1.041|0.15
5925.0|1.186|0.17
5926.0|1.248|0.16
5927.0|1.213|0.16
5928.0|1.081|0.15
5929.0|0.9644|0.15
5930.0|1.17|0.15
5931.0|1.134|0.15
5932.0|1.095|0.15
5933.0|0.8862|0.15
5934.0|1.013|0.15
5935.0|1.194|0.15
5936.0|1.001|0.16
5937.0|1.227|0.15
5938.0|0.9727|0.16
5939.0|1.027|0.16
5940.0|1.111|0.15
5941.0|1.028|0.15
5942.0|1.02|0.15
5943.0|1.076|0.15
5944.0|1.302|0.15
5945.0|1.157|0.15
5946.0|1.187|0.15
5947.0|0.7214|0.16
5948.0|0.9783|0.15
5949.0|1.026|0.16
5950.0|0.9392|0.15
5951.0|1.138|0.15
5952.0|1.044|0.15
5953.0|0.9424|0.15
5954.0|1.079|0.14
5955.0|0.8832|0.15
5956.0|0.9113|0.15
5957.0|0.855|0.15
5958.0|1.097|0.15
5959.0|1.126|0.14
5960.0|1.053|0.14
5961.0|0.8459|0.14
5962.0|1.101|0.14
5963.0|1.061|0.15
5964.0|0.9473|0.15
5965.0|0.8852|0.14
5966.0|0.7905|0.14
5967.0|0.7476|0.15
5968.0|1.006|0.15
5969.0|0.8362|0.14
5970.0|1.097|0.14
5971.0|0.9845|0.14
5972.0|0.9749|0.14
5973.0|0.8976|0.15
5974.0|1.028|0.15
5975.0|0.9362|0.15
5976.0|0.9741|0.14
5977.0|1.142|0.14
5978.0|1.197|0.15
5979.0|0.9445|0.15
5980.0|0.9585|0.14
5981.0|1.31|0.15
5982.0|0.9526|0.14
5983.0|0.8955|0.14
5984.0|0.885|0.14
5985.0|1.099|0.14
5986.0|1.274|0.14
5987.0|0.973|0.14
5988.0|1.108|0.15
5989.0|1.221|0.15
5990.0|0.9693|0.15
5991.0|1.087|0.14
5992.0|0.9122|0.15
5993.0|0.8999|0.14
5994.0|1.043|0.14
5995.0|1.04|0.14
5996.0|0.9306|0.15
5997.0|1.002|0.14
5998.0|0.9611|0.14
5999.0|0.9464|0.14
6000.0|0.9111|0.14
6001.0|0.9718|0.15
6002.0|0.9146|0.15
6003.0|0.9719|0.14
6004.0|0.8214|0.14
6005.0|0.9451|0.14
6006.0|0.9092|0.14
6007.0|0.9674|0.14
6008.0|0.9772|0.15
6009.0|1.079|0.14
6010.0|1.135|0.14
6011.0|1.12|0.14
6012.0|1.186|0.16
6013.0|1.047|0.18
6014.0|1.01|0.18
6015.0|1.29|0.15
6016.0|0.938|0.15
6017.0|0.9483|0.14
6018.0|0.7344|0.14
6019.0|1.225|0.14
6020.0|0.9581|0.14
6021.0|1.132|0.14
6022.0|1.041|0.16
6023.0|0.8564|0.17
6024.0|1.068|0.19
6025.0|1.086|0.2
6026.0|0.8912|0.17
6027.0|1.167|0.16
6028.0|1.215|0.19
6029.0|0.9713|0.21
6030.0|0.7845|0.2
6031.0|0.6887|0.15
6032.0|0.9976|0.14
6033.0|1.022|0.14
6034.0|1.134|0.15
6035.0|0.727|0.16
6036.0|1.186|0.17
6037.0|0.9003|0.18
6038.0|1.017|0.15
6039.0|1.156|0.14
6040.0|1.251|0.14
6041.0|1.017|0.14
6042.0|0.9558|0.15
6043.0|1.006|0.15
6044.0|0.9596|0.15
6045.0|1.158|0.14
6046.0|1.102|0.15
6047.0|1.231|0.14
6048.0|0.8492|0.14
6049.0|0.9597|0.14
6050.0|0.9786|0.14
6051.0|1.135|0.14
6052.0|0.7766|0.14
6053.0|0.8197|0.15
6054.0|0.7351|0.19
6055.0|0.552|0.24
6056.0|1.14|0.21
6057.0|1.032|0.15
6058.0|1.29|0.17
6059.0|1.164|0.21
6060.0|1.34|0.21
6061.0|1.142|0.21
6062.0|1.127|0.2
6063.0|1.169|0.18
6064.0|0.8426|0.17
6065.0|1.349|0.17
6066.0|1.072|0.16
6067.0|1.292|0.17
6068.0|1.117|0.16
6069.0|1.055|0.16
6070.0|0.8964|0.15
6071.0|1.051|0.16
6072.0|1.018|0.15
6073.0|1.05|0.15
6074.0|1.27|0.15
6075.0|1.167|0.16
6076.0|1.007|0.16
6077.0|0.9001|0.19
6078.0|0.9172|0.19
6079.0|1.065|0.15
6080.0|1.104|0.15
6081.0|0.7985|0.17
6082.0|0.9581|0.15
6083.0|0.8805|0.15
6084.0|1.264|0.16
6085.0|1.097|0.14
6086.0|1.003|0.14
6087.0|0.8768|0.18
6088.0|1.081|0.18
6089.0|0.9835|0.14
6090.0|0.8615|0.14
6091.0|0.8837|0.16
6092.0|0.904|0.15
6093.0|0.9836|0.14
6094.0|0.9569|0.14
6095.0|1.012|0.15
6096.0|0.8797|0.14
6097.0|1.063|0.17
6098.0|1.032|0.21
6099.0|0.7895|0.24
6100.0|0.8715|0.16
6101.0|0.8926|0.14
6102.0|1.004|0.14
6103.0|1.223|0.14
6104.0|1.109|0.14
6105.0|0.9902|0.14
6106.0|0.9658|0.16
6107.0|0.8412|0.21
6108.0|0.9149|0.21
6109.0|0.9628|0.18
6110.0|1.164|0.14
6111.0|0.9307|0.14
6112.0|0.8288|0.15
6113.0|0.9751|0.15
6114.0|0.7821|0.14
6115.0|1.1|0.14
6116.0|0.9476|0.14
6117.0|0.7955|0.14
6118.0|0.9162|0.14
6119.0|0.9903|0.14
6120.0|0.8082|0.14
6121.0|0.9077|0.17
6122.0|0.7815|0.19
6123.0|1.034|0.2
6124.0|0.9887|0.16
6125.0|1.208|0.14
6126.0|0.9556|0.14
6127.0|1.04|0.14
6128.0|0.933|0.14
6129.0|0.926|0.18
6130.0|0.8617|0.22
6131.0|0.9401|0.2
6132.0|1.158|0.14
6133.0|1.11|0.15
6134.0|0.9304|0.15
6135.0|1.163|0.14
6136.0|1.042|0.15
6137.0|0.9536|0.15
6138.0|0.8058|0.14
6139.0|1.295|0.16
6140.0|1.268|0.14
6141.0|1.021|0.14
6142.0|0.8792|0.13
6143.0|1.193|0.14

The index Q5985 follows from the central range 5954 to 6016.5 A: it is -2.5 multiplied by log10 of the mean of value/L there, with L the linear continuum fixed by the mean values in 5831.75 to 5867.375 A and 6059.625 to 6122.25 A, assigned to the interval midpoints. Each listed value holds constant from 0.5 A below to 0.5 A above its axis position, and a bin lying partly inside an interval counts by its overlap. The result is 0.02 mag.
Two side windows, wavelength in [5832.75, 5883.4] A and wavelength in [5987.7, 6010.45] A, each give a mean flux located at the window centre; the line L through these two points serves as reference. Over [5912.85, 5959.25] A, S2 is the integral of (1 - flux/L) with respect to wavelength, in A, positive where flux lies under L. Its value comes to -1.6 A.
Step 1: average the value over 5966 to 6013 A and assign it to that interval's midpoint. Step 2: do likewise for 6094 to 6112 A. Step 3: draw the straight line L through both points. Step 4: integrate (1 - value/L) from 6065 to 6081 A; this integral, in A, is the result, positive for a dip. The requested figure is -1.38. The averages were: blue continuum 1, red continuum 0.974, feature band 1.07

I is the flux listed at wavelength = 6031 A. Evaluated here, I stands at 0.6887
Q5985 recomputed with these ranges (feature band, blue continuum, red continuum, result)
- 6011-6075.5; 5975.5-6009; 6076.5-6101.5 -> -0.06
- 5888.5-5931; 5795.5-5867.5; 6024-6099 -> 0.00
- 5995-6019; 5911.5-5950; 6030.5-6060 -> 0.03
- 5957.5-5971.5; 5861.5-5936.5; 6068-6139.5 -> 0.06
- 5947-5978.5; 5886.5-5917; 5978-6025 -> 0.04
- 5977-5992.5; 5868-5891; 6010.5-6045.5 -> -0.02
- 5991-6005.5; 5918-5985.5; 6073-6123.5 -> 0.06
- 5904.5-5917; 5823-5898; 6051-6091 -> -0.03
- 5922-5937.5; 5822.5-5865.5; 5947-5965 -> -0.10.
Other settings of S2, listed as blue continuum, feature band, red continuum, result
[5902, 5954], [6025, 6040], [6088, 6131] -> 0.0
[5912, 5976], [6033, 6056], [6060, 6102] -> 0.8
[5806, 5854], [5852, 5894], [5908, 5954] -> -0.6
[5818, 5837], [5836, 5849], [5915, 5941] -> -0.3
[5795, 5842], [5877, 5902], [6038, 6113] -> 0.5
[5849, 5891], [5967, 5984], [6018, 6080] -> 0.8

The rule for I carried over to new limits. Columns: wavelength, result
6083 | 0.8805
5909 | 1.182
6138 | 0.8058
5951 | 1.138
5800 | 1.162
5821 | 1.152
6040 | 1.251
